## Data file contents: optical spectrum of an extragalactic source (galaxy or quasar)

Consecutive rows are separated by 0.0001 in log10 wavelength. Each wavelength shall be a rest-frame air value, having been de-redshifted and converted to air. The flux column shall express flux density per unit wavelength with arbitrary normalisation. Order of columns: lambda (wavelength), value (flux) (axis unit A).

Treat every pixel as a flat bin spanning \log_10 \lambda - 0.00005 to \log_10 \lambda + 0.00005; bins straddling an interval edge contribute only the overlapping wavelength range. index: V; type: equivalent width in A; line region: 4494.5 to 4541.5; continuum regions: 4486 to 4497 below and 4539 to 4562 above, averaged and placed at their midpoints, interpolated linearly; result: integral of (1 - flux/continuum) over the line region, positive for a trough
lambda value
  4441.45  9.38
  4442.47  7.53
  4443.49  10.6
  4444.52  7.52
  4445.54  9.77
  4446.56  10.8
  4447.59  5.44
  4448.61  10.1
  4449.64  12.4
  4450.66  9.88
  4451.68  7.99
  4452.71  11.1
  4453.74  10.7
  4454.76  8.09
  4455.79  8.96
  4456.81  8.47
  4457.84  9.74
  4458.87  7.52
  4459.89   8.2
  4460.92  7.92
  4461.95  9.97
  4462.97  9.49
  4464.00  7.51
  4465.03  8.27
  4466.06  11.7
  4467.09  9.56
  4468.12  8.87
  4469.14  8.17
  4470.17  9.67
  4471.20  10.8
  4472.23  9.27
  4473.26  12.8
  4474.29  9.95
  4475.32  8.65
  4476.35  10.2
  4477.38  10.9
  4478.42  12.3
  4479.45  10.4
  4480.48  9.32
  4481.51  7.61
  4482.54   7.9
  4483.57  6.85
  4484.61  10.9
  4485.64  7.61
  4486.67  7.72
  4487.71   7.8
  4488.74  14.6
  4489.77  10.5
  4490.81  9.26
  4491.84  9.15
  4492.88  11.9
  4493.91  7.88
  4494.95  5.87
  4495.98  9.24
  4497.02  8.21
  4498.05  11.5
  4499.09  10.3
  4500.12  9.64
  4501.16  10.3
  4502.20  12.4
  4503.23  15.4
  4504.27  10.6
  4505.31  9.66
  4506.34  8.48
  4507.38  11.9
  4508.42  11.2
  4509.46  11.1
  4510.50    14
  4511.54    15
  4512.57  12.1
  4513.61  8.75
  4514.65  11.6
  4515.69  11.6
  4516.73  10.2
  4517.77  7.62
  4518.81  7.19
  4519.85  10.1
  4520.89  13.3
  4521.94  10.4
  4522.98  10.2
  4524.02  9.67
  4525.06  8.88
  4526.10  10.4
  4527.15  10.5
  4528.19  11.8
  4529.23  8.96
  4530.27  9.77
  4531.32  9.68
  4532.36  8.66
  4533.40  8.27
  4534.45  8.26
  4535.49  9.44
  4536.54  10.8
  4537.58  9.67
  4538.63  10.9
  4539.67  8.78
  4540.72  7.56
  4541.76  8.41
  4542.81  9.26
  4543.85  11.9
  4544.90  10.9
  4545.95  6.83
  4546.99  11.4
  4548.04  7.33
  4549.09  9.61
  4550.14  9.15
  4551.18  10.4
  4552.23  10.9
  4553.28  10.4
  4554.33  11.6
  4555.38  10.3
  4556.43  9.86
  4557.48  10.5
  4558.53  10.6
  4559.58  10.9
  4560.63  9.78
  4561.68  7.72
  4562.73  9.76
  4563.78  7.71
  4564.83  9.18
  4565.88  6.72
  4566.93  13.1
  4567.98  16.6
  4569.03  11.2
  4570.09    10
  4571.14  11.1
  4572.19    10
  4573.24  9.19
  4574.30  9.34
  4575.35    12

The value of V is -3.5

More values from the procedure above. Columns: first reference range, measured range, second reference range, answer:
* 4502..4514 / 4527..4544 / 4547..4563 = 1.92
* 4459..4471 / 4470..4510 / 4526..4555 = -3.22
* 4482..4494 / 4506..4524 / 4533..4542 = -3.10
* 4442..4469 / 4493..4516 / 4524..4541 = -3.34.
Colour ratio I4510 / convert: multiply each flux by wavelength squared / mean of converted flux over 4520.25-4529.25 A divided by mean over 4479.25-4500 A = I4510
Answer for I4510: 1.2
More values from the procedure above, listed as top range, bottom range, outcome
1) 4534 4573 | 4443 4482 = 1.09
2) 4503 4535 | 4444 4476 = 1.15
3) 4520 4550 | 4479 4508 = 1.01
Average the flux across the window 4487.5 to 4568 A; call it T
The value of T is 10.1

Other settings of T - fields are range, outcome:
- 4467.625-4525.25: 10.1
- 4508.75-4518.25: 11.3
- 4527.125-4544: 9.49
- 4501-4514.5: 11.6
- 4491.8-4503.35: 10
